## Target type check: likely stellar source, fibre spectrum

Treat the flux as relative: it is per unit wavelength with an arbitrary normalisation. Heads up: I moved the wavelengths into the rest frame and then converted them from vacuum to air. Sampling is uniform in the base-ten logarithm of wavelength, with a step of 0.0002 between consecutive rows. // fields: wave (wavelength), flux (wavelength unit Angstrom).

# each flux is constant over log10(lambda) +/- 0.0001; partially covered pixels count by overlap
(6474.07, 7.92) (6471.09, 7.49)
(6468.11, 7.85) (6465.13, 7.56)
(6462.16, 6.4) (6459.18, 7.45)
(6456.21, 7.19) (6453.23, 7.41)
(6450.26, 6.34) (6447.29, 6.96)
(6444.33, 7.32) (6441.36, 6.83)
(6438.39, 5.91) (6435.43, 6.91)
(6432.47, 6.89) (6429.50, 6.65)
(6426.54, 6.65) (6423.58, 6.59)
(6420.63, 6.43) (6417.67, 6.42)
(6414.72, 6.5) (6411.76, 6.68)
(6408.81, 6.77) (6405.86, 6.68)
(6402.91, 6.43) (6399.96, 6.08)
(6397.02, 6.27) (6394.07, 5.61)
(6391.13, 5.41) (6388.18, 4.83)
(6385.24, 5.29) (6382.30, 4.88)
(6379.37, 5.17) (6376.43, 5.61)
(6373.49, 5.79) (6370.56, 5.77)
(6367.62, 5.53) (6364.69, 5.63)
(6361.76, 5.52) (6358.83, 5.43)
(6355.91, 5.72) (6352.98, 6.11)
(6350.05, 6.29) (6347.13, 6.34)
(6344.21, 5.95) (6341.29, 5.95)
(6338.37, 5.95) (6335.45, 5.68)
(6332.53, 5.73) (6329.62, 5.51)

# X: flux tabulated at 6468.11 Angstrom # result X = 7.85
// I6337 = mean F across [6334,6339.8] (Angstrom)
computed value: 5.81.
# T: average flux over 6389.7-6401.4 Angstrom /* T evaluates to 5.85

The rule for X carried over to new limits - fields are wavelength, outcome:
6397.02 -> 6.27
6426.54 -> 6.65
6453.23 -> 7.41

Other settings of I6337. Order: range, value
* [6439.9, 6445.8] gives 7.07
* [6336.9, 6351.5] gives 6.1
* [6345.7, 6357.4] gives 6.11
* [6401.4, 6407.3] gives 6.55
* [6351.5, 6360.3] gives 5.75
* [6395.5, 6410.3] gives 6.44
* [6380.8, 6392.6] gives 5.1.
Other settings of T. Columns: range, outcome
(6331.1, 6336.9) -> 5.7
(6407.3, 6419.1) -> 6.59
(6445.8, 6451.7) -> 6.66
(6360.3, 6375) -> 5.65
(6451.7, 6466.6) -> 7.2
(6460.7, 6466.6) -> 6.99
